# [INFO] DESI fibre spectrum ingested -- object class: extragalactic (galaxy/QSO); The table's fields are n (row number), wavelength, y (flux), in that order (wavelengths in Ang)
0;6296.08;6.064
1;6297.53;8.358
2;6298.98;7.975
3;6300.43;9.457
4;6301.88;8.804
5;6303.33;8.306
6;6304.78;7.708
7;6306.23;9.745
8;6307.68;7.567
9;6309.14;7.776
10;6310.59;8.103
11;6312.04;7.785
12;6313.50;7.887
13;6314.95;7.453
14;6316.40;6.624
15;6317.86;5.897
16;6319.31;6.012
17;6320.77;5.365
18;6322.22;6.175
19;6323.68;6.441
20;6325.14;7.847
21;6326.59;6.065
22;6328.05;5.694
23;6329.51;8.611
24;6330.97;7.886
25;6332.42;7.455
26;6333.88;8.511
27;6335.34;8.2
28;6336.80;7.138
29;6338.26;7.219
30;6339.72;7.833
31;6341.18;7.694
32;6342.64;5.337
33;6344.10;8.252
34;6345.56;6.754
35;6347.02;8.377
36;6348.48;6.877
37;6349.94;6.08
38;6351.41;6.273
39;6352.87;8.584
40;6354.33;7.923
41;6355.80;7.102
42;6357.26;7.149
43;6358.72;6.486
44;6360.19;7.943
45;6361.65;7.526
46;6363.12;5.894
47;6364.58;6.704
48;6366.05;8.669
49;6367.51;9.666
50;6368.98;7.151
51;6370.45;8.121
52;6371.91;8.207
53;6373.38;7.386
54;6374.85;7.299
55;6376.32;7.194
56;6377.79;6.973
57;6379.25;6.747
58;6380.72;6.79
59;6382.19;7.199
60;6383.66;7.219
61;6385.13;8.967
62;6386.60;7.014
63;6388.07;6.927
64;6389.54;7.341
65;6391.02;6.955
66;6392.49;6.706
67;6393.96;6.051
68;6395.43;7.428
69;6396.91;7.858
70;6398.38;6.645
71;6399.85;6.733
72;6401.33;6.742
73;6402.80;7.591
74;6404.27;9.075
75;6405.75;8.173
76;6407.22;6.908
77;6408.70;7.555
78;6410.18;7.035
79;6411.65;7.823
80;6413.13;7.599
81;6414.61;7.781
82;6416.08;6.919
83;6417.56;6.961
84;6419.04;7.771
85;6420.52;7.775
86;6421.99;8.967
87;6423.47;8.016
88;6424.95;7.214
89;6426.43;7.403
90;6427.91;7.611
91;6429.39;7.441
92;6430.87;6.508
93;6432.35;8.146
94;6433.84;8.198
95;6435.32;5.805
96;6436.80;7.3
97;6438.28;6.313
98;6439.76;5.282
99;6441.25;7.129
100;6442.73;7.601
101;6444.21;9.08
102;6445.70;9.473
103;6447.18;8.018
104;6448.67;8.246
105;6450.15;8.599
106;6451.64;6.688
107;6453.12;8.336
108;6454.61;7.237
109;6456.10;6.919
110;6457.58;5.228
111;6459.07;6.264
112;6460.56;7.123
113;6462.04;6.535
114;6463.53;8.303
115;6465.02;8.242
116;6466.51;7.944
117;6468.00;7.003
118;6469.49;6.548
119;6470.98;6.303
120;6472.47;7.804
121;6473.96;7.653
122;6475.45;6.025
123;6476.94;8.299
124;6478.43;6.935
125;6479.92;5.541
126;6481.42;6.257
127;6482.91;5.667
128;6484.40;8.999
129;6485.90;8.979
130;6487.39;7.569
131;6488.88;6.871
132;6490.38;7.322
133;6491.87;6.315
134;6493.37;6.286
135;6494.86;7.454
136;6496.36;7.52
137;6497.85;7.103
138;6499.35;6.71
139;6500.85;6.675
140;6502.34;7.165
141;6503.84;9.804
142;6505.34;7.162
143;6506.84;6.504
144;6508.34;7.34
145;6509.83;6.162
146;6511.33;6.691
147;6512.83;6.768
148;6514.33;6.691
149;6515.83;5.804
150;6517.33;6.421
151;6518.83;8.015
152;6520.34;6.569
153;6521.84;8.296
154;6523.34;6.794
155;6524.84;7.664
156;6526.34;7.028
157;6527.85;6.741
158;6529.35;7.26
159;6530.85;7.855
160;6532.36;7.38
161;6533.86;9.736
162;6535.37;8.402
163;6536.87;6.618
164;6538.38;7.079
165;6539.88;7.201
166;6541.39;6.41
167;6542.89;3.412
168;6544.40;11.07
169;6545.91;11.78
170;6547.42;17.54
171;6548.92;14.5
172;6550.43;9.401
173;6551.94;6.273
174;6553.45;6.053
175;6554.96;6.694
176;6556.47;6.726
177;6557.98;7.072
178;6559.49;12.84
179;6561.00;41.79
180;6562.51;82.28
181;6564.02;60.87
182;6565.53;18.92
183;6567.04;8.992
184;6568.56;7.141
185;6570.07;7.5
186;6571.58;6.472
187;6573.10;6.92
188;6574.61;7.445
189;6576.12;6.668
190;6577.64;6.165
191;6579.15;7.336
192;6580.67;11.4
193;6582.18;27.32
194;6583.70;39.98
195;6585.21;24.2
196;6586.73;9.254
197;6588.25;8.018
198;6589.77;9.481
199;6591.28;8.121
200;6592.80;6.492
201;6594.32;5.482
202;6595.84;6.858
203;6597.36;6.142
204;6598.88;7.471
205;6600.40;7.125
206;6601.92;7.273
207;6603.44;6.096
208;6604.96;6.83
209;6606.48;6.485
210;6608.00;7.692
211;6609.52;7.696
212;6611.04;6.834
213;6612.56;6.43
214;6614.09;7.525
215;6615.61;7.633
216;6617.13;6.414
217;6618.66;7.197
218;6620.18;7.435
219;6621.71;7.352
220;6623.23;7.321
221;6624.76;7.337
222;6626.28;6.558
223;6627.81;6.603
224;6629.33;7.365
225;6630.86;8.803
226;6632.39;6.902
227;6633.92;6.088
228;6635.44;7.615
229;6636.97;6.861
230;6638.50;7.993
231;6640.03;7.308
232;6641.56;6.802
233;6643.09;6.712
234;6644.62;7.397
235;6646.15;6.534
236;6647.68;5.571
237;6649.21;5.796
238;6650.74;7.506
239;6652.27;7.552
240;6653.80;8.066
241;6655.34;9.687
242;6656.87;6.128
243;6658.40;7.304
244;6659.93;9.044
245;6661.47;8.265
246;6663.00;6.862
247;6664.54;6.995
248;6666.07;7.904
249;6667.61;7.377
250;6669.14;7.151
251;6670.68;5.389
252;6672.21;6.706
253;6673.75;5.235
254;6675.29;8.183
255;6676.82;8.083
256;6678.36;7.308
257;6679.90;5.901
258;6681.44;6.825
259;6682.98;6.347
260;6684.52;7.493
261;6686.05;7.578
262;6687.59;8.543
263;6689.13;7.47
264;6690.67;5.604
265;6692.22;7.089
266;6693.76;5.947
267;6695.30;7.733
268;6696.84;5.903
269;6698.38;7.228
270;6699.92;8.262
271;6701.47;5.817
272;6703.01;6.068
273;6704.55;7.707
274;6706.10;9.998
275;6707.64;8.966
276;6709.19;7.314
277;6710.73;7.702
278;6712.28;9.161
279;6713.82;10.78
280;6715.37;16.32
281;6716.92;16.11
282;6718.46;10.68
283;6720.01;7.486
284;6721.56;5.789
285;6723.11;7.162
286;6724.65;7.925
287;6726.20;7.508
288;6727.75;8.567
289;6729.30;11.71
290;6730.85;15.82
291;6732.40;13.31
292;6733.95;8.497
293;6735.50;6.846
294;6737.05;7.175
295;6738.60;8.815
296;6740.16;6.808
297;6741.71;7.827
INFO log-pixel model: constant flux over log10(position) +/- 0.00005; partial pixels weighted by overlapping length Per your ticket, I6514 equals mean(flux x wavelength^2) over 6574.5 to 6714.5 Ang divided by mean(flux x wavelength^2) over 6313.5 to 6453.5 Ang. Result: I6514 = 1.19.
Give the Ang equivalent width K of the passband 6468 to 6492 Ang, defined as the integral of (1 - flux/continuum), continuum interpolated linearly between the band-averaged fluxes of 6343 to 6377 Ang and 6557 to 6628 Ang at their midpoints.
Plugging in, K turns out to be 7.2 Ang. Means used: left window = 7.44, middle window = 7.09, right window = 12.6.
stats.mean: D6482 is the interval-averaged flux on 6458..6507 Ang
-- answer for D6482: 7.17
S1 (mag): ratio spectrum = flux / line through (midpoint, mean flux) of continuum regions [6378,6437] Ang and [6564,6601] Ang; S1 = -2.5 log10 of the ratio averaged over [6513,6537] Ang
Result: 0.38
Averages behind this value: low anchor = 7.37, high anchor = 11.9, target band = 7.33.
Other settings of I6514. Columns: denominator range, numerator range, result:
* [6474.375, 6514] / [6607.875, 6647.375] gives 1.05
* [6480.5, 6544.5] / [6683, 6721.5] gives 1.24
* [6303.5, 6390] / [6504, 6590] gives 1.76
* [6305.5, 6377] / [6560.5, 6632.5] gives 1.81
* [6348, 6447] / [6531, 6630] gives 1.64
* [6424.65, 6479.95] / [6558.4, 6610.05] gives 2.09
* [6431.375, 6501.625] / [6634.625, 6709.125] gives 1.06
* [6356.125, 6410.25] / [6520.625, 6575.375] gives 1.85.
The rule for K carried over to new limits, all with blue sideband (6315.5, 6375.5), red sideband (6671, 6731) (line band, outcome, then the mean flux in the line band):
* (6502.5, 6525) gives 1.7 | 7.1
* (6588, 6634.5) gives 4.7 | 7.12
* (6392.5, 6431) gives -0.2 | 7.45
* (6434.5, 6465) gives 0.8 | 7.3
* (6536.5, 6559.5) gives -2.8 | 8.7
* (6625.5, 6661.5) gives 3.4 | 7.25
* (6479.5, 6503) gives 1.7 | 7.05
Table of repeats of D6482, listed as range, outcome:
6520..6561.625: 9.44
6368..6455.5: 7.45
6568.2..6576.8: 7.03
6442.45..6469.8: 7.56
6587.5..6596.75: 7.39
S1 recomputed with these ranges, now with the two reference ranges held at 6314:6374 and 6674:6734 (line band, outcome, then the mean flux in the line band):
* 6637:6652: 0.20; 6.87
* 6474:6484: 0.16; 6.63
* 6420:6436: 0.00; 7.56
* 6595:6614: 0.18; 6.93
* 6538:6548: -0.16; 9.15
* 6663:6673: 0.21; 6.91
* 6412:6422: -0.02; 7.6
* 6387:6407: 0.03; 7.24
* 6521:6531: 0.07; 7.35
